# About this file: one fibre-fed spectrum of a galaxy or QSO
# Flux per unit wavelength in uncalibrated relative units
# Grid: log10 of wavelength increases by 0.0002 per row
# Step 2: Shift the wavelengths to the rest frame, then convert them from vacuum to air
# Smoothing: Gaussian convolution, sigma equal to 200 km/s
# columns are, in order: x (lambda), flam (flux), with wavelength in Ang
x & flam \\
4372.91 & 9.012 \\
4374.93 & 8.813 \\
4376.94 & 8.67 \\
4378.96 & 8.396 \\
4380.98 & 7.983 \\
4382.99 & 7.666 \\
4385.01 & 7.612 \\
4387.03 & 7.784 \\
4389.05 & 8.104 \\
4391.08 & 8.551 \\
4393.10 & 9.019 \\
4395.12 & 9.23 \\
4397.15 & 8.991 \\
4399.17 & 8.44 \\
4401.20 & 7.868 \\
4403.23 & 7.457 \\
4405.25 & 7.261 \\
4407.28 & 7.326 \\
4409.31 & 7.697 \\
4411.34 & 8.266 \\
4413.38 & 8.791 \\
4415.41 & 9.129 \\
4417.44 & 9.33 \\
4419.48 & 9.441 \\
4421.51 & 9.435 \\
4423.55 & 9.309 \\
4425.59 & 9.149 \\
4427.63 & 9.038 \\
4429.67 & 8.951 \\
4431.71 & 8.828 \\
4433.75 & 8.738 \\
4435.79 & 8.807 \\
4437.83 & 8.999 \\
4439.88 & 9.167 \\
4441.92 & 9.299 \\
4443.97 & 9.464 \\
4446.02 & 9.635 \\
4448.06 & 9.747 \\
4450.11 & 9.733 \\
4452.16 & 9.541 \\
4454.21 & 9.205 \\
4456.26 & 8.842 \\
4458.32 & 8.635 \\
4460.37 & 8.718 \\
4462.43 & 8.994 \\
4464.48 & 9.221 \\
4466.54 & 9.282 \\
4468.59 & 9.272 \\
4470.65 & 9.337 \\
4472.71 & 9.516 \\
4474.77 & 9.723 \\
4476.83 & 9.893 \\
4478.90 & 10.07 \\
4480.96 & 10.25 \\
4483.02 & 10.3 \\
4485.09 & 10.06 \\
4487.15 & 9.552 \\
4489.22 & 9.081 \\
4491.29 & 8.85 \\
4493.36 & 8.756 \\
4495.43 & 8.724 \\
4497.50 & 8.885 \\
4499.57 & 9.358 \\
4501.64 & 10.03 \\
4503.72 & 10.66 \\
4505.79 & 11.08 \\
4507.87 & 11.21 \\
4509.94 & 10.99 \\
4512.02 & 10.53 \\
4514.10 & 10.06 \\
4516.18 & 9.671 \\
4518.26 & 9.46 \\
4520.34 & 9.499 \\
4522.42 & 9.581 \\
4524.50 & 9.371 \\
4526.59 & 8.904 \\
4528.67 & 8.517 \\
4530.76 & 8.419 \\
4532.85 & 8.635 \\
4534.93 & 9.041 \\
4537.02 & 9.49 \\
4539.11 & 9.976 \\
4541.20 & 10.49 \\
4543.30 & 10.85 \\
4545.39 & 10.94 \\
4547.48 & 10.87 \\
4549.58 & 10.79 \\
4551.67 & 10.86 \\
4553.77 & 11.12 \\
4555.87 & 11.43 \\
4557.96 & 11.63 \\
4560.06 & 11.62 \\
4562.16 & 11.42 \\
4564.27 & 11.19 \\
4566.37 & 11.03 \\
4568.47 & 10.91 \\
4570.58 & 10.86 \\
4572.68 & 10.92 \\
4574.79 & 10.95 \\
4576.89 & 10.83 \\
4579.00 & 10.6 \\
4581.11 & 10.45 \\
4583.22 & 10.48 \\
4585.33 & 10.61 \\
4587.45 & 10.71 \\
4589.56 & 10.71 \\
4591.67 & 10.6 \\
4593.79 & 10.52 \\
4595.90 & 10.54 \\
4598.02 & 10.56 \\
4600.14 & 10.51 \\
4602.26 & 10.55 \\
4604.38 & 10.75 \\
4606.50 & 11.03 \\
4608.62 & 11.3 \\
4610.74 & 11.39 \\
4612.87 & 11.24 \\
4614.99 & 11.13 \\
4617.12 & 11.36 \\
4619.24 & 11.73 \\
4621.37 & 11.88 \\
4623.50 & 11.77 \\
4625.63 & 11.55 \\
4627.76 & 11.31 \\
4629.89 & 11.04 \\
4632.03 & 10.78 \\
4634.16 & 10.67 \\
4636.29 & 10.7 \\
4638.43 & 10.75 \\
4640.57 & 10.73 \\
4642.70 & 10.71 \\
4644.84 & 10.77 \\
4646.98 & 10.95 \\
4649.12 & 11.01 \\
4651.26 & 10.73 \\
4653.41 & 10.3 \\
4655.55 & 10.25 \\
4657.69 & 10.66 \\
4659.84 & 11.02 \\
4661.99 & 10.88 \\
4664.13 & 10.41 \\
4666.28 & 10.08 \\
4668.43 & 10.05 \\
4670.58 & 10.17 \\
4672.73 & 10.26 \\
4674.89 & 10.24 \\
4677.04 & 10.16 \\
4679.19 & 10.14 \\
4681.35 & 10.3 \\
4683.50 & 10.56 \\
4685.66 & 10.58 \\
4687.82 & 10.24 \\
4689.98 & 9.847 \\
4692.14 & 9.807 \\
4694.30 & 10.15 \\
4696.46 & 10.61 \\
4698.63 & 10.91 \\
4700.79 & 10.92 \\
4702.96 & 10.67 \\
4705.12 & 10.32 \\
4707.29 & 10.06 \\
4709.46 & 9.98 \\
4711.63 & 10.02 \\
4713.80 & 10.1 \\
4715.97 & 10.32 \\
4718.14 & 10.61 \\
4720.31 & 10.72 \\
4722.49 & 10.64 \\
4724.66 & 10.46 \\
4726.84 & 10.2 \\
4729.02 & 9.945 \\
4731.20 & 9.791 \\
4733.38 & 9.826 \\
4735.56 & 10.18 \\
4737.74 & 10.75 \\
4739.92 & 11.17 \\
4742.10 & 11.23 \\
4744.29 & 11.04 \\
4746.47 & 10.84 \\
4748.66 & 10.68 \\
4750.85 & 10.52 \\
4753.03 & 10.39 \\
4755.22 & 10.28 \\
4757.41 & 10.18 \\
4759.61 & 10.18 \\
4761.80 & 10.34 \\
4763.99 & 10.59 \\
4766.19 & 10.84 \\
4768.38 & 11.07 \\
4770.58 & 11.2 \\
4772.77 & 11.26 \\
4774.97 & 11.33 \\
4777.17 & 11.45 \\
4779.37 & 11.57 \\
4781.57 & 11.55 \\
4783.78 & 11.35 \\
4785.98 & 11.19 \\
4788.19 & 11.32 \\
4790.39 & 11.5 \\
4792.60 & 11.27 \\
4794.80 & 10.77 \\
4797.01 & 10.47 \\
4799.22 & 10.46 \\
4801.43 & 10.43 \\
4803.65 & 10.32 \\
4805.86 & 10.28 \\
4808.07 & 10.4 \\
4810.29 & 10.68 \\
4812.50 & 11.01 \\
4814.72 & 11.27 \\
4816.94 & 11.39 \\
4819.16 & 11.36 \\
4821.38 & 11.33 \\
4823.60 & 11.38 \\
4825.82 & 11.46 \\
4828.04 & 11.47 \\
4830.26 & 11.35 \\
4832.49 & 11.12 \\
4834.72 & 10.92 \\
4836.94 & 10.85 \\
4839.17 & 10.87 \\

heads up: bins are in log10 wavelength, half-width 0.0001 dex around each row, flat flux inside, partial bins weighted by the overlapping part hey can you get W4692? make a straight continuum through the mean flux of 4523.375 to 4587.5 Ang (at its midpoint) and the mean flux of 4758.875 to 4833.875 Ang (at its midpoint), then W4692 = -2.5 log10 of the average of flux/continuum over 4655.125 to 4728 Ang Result 0.042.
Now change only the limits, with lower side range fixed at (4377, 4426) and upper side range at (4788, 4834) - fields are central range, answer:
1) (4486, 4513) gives -0.09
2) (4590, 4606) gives -0.10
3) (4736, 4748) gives -0.04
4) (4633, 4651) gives -0.09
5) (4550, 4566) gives -0.20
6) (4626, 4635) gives -0.12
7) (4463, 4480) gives -0.08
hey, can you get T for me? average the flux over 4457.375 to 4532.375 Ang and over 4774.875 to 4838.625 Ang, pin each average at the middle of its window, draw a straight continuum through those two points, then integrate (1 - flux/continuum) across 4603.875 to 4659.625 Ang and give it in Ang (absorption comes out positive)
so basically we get -4.4 Ang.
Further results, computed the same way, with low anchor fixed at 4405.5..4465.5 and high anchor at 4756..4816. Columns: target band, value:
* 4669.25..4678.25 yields 0.1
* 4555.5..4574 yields -2.9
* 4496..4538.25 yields -1.0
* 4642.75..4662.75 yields -1.1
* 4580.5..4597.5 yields -1.3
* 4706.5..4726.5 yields 0.4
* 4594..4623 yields -3.3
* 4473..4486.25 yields -1.1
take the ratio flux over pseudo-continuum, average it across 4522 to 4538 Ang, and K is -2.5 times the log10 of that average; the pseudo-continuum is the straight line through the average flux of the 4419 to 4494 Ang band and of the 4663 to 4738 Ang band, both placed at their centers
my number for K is 0.075 mag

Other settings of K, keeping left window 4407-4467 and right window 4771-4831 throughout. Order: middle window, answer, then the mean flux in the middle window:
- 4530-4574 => -0.10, 10.6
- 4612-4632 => -0.13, 11.4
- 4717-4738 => 0.04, 10.3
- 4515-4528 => 0.01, 9.4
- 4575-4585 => -0.08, 10.6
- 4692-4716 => 0.02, 10.3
